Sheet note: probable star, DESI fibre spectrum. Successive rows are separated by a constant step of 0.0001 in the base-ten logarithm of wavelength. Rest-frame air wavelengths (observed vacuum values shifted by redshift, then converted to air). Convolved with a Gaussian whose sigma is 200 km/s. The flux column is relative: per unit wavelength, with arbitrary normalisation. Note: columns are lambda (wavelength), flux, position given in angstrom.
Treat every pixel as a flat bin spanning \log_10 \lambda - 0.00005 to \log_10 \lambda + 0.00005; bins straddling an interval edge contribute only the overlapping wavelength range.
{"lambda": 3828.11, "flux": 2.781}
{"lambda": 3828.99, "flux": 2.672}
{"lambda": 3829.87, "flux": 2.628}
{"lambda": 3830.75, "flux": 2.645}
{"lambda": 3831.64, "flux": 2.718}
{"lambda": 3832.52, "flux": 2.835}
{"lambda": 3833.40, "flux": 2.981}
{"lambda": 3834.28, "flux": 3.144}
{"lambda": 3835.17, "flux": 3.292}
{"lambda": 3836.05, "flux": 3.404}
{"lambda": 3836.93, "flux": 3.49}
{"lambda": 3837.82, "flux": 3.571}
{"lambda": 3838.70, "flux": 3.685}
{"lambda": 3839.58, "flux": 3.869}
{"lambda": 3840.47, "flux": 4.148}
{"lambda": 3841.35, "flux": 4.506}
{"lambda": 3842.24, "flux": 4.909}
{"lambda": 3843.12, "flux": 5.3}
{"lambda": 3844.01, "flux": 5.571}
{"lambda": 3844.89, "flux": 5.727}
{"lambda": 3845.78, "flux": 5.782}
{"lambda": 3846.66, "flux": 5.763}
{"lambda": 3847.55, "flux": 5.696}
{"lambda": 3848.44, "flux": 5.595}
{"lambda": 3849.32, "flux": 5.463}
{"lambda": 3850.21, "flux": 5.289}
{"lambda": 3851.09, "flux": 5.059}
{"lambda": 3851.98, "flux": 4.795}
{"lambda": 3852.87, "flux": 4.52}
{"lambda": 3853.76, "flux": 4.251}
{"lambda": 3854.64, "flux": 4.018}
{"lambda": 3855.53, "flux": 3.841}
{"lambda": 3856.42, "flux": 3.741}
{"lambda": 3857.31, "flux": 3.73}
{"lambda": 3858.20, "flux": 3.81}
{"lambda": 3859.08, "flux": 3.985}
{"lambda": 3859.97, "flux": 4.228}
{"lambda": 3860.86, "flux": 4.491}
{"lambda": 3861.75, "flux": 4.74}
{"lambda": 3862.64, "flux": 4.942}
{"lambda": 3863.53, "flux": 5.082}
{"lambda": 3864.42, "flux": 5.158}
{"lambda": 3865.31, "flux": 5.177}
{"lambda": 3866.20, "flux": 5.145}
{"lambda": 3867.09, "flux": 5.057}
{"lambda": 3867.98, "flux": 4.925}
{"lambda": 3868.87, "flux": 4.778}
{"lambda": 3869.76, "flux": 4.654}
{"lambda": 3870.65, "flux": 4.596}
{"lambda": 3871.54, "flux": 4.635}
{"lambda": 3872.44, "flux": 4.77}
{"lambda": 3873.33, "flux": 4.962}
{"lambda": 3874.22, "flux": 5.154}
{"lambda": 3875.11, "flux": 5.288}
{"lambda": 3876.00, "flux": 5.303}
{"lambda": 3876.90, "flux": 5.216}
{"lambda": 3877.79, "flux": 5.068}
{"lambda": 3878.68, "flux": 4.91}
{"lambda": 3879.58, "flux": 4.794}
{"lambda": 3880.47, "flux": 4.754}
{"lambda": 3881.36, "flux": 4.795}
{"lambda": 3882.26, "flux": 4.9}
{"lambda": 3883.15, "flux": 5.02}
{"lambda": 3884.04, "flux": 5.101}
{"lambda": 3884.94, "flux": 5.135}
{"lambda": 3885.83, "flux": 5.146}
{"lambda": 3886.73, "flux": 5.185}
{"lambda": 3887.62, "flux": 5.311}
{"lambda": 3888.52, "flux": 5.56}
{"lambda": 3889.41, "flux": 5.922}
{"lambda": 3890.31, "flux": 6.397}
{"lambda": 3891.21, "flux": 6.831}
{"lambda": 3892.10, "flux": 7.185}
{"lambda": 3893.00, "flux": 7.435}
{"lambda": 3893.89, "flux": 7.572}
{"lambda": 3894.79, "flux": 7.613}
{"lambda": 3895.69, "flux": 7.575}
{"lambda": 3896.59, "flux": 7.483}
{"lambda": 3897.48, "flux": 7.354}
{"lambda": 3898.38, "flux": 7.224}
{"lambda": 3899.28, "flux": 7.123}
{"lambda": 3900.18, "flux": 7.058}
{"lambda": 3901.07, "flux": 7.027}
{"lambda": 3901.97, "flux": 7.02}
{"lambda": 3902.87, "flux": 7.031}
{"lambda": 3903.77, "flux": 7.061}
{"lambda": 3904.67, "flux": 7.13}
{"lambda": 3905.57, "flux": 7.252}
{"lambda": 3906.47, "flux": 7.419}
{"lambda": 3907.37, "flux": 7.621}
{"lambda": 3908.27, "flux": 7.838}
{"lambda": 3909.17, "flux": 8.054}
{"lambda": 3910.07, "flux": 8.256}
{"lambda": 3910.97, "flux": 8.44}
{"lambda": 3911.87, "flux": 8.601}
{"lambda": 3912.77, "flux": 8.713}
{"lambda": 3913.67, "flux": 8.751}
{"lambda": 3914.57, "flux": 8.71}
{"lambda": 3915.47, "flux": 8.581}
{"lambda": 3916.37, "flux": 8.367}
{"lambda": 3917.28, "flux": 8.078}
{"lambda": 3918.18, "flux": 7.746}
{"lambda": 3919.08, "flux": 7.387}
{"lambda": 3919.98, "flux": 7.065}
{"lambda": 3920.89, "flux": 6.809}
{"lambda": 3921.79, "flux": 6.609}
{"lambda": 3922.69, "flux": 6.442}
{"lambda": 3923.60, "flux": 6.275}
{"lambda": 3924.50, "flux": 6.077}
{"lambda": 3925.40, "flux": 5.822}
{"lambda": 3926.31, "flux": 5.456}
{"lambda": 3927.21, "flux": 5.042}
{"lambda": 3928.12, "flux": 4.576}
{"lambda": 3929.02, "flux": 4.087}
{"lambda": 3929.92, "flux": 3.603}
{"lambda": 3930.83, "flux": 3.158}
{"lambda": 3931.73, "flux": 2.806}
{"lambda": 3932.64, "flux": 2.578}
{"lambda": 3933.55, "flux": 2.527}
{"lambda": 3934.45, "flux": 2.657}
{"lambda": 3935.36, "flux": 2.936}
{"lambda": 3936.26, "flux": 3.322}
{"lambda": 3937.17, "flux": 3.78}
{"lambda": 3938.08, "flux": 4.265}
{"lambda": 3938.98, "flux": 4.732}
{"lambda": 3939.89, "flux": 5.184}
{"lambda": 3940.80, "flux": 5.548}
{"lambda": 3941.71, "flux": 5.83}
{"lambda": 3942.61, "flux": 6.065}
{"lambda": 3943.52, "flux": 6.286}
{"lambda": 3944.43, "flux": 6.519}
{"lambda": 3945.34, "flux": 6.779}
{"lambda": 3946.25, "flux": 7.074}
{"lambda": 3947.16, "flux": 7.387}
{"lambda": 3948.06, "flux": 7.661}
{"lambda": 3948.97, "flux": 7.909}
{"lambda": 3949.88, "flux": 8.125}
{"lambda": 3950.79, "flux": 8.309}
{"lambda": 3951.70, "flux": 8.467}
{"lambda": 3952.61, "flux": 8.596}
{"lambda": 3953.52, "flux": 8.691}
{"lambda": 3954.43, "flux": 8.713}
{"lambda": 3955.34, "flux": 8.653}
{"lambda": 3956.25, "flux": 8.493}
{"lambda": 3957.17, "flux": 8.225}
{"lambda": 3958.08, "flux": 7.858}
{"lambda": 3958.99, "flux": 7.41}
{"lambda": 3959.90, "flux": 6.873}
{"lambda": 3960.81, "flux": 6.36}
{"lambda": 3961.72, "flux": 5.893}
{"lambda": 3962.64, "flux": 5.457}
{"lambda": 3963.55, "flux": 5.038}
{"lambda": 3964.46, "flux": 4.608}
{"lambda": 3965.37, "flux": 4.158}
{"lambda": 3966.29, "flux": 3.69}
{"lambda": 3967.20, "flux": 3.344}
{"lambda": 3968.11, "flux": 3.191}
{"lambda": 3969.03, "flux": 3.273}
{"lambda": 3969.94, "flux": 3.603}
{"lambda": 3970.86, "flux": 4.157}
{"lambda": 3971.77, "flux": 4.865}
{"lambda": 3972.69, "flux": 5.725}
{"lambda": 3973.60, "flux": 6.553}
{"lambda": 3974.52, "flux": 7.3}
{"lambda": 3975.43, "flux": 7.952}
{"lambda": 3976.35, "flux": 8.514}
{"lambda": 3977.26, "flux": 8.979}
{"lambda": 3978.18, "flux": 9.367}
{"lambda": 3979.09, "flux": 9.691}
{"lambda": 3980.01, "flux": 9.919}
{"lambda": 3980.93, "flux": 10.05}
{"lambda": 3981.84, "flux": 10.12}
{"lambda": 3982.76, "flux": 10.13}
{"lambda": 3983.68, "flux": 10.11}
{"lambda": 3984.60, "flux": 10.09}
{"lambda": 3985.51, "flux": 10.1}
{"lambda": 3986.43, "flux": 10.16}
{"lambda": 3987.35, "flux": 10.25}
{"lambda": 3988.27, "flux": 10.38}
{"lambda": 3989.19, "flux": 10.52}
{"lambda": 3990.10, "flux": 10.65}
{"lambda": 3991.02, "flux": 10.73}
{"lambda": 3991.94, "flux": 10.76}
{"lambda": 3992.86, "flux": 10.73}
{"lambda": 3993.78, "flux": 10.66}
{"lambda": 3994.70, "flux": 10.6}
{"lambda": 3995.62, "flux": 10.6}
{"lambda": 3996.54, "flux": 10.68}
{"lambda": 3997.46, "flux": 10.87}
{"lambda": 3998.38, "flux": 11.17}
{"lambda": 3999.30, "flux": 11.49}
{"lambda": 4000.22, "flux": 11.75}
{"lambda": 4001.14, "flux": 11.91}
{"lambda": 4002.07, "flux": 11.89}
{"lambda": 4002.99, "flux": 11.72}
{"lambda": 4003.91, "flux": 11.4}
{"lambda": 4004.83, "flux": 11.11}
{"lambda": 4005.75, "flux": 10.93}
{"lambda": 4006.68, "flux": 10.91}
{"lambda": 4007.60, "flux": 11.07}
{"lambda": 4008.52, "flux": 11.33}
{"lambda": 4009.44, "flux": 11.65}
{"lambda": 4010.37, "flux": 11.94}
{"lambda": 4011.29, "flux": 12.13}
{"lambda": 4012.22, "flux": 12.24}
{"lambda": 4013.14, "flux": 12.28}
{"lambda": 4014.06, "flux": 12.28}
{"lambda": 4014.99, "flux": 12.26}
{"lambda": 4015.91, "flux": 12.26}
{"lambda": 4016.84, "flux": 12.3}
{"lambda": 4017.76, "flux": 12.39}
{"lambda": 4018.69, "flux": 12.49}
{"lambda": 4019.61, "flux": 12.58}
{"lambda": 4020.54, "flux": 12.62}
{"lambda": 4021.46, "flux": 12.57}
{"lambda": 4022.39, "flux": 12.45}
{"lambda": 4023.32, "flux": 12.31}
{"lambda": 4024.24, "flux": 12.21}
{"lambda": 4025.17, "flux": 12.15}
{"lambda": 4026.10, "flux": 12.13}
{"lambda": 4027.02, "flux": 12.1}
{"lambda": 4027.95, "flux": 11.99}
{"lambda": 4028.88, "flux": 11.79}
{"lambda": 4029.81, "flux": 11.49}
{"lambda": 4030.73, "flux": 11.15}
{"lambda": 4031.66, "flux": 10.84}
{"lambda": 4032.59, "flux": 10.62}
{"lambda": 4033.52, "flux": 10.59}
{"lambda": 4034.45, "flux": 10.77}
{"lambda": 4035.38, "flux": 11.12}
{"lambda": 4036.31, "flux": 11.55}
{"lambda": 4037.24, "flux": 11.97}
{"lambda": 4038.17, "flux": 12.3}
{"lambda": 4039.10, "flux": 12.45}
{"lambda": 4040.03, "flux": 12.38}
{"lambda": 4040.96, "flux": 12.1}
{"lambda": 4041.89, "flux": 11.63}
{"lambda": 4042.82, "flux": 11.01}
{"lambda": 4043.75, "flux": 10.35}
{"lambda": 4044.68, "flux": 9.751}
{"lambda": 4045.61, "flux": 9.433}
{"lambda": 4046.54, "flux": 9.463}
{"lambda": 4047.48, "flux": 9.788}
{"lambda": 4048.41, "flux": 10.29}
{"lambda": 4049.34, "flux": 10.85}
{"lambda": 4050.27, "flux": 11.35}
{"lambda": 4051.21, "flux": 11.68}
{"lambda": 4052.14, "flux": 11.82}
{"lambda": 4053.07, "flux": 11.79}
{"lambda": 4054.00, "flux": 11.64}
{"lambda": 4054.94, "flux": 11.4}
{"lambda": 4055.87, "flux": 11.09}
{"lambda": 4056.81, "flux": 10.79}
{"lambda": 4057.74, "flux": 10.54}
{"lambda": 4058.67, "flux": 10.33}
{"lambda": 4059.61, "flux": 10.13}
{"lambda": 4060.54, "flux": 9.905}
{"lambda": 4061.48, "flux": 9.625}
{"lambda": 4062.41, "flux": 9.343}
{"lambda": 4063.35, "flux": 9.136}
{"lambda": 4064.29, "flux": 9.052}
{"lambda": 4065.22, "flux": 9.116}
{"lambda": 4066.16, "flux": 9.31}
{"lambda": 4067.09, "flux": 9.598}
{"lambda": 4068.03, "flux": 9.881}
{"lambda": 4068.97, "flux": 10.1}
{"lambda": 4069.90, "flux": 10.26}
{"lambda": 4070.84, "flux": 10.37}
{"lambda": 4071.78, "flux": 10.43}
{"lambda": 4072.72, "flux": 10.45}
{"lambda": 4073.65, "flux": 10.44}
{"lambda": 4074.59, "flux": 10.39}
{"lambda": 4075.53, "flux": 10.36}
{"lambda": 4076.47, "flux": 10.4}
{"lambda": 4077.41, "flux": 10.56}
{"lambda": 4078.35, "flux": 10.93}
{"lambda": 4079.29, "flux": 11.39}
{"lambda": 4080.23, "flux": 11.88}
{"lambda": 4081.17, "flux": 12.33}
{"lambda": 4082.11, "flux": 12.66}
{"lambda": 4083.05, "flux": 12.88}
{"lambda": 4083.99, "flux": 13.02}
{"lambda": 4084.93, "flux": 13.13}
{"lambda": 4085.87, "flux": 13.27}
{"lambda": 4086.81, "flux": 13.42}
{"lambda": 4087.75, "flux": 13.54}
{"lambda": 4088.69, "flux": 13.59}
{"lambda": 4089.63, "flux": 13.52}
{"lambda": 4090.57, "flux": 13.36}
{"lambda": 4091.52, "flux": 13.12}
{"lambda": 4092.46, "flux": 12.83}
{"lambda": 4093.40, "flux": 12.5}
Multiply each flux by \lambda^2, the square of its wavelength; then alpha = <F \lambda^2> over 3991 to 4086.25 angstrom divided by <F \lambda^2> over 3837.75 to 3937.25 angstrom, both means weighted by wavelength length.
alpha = 2.14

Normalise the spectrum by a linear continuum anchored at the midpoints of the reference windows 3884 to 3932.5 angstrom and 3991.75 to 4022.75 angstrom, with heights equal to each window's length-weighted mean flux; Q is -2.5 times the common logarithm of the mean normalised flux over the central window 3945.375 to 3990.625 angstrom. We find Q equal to 0.27 mag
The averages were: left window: 6.71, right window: 11.7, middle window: 7.61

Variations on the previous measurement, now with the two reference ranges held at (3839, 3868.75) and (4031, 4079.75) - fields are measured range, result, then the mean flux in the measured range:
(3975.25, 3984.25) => -0.132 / 9.53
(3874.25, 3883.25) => 0.103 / 5.01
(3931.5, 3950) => 0.374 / 5.22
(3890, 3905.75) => -0.185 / 7.19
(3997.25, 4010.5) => -0.241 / 11.4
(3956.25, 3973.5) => 0.439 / 5.32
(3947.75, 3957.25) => -0.096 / 8.36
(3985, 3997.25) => -0.199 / 10.5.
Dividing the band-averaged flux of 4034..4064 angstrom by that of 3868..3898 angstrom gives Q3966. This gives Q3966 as 1.92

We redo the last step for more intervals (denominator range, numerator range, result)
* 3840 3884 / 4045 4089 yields 2.24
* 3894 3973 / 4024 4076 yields 1.70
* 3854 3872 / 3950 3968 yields 1.49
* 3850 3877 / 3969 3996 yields 1.92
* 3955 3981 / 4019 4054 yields 1.77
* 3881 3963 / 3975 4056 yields 1.71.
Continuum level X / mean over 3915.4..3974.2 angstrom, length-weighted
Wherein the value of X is 5.85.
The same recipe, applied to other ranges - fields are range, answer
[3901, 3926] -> 7.5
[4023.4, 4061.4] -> 11.2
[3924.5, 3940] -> 3.95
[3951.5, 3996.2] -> 7.97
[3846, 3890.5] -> 4.91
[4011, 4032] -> 12.1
